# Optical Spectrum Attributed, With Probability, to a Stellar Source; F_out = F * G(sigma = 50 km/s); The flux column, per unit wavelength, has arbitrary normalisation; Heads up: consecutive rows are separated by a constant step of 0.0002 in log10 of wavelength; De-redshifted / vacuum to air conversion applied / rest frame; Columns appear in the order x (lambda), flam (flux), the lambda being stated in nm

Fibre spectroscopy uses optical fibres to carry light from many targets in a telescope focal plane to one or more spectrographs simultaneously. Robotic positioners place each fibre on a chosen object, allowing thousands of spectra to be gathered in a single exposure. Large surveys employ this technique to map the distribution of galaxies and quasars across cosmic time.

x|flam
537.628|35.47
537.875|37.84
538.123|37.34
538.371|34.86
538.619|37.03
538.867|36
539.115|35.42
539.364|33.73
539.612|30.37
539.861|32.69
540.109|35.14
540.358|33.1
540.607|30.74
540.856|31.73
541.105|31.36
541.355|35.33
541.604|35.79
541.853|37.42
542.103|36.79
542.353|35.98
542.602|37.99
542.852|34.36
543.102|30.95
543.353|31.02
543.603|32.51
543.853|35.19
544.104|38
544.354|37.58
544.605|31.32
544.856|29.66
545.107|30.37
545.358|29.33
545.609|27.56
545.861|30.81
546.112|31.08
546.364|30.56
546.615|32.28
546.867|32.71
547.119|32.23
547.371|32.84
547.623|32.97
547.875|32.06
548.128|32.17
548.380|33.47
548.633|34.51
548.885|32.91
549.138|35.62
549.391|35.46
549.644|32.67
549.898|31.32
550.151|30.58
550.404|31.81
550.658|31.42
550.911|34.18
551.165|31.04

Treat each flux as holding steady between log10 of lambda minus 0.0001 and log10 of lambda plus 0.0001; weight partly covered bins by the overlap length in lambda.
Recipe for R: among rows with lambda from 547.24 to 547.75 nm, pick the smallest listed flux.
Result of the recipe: 32.84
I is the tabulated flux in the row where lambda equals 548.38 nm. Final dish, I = 33.47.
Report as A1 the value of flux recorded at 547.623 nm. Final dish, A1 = 32.97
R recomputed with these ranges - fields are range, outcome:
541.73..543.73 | 30.95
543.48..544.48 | 32.51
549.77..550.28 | 30.58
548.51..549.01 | 32.91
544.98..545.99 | 27.56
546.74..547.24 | 32.23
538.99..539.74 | 30.37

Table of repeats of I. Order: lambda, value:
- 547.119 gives 32.23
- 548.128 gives 32.17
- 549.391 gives 35.46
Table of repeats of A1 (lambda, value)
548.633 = 34.51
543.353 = 31.02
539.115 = 35.42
